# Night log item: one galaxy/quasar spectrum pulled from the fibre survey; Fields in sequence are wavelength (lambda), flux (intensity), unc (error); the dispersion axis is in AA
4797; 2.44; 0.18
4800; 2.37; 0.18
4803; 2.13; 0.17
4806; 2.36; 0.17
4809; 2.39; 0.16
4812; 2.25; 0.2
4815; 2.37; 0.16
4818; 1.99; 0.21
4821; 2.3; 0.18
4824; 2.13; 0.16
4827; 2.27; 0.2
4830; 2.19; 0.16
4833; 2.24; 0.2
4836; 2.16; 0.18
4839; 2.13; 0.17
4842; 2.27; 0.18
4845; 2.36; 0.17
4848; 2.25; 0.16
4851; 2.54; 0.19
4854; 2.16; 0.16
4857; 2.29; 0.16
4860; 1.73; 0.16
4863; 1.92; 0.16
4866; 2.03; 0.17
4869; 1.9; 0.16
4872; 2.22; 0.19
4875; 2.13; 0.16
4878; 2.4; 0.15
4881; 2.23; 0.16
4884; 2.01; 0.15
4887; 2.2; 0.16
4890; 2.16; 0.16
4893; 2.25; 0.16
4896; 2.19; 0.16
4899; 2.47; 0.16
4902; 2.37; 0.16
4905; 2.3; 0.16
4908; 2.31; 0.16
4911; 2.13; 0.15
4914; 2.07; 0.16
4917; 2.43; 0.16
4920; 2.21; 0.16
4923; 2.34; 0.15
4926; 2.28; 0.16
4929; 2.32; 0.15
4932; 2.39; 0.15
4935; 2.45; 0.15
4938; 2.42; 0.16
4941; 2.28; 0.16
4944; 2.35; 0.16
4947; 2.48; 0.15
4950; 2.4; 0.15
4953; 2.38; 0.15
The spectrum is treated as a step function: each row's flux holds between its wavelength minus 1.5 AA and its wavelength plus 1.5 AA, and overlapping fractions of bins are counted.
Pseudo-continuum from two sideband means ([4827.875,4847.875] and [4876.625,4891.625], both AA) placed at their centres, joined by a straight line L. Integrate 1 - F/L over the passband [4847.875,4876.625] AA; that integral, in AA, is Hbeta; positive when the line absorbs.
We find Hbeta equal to 1.3 AA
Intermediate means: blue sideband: 2.23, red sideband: 2.2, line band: 2.11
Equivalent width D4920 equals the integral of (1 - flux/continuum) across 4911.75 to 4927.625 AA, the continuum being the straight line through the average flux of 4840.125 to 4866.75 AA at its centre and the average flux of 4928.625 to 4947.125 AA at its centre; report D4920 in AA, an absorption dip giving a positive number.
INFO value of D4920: 0.5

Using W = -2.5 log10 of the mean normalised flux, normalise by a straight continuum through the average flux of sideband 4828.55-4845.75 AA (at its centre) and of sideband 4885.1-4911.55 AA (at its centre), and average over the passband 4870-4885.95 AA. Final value 0.030 mag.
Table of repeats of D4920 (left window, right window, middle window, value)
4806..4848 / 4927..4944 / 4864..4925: 2.7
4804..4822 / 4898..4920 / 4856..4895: 2.9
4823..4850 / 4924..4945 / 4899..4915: 0.4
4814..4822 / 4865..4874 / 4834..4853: -1.3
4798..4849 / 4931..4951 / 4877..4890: 0.7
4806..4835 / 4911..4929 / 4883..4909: 0.0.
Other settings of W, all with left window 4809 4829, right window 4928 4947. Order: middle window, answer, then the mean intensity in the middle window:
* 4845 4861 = 0.02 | 2.22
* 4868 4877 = 0.09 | 2.11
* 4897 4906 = -0.02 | 2.37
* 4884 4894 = 0.07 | 2.17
